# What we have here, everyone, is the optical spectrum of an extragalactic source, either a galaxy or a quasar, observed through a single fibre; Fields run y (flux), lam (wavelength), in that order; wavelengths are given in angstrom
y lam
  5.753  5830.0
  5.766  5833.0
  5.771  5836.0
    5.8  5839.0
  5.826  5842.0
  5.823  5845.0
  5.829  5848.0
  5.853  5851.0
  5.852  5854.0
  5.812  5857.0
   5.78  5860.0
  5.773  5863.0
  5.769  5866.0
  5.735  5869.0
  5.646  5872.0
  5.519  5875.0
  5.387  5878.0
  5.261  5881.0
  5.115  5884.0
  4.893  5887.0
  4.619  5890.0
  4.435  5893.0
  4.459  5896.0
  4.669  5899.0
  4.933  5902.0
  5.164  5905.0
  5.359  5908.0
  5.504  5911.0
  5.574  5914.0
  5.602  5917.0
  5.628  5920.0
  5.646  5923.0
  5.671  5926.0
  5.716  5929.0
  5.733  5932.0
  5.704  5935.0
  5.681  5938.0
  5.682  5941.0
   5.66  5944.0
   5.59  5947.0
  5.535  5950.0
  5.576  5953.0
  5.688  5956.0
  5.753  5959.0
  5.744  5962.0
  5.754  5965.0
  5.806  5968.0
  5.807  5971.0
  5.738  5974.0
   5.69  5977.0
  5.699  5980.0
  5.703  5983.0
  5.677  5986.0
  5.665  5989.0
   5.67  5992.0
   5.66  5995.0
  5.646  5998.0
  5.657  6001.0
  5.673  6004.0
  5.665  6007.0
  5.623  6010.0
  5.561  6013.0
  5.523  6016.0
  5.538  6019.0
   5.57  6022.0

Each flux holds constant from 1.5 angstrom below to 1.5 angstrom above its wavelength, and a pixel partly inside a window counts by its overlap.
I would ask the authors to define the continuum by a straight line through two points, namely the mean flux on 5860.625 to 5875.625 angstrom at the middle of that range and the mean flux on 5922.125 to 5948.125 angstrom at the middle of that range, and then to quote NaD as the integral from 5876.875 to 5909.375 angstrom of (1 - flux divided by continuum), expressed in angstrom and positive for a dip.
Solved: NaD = 4.4 angstrom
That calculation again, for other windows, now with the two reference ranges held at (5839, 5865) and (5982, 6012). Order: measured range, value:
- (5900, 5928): 1.5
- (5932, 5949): 0.2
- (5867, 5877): 0.3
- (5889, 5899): 2.2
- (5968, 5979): -0.1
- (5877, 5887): 1.0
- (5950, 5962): 0.1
